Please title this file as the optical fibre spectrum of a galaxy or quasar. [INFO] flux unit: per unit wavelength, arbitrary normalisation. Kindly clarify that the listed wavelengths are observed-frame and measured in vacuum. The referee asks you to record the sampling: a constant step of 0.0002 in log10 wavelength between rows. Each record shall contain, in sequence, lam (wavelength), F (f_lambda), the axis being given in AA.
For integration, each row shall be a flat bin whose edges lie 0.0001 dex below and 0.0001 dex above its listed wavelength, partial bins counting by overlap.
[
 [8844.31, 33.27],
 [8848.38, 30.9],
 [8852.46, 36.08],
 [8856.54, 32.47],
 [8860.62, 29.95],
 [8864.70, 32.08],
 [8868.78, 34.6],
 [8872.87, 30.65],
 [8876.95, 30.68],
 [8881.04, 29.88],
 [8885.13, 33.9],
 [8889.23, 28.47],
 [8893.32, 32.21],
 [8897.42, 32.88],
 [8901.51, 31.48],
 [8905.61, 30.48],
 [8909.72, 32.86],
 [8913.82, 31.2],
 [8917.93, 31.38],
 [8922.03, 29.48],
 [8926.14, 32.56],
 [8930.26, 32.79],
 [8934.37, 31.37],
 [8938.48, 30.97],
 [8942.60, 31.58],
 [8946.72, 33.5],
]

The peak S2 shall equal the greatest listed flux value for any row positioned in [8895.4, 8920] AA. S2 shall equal 32.88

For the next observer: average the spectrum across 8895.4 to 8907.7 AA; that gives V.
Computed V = 31.6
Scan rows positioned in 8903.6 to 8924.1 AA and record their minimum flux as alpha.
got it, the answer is 29.48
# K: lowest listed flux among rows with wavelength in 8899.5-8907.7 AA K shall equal 30.48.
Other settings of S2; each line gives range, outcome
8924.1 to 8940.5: 32.79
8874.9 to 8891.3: 33.9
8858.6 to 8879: 34.6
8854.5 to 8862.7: 32.47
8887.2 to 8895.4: 32.21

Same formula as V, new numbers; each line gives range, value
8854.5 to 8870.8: 32.3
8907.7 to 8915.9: 32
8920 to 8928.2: 31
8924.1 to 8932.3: 32.6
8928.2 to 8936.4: 32.1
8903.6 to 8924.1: 31.1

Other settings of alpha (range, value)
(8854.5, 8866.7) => 29.95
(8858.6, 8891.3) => 28.47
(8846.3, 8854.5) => 30.9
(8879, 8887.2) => 29.88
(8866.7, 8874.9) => 30.65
